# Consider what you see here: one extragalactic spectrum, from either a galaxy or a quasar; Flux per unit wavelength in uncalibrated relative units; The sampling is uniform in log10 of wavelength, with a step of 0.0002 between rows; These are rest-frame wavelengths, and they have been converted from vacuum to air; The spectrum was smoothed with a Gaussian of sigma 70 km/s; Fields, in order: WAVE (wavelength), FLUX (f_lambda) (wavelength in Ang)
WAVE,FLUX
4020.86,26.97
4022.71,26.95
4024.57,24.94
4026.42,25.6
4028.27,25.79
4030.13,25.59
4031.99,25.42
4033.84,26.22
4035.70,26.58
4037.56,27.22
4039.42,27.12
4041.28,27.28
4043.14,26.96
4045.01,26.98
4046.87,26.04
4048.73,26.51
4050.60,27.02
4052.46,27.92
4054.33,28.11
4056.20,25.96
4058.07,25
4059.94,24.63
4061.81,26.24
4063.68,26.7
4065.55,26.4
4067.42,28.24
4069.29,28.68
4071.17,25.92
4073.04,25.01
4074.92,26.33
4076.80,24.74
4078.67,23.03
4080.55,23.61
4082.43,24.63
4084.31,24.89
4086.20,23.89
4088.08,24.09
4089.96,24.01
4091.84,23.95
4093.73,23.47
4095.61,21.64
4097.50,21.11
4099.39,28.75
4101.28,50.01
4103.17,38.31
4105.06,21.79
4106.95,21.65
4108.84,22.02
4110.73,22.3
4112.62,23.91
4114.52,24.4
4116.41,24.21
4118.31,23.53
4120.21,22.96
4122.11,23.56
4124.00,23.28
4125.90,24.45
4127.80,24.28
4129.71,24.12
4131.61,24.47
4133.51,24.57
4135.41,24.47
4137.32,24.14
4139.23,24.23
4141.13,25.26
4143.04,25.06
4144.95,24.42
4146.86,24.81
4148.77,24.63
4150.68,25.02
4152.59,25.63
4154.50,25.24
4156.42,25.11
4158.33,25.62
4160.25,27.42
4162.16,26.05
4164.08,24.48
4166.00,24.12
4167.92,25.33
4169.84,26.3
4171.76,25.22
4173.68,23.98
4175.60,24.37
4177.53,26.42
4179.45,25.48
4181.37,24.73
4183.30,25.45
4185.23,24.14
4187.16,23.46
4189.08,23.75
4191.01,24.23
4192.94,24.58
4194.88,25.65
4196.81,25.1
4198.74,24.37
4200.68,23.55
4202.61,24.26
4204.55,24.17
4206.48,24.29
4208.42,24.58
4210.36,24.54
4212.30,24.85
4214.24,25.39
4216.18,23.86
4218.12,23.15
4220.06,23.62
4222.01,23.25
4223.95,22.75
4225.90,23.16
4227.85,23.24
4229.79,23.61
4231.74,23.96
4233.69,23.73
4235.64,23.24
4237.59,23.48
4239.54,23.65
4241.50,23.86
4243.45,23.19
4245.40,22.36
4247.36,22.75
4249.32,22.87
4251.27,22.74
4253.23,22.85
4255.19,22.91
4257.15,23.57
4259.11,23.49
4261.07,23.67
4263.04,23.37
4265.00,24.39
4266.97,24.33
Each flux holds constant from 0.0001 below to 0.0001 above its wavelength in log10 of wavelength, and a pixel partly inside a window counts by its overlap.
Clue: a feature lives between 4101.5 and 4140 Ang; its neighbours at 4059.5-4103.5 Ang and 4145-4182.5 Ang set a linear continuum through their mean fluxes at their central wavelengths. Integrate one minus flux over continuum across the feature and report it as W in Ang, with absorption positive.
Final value 1.6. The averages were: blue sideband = 26.5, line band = 24.8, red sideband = 25.2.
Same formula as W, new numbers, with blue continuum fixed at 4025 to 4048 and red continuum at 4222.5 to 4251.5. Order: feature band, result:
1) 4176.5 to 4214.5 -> -1.2 Ang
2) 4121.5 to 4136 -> 0.5 Ang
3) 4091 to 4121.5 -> -0.7 Ang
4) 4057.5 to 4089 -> 0.5 Ang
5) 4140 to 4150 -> -0.1 Ang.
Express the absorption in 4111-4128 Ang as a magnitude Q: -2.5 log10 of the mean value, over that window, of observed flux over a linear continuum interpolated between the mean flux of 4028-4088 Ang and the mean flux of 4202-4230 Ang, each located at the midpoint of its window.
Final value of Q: 0.065 mag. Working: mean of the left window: 26.1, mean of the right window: 23.9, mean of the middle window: 23.8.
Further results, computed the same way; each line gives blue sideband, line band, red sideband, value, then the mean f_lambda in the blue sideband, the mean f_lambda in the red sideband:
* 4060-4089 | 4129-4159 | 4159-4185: 0.024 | 25.5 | 25.3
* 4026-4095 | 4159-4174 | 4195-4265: -0.041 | 25.8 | 23.7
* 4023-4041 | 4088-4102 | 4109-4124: -0.121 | 26.1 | 23.5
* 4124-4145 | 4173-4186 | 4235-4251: -0.047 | 24.4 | 23.2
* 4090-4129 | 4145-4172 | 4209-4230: -0.027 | 25.4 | 23.8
